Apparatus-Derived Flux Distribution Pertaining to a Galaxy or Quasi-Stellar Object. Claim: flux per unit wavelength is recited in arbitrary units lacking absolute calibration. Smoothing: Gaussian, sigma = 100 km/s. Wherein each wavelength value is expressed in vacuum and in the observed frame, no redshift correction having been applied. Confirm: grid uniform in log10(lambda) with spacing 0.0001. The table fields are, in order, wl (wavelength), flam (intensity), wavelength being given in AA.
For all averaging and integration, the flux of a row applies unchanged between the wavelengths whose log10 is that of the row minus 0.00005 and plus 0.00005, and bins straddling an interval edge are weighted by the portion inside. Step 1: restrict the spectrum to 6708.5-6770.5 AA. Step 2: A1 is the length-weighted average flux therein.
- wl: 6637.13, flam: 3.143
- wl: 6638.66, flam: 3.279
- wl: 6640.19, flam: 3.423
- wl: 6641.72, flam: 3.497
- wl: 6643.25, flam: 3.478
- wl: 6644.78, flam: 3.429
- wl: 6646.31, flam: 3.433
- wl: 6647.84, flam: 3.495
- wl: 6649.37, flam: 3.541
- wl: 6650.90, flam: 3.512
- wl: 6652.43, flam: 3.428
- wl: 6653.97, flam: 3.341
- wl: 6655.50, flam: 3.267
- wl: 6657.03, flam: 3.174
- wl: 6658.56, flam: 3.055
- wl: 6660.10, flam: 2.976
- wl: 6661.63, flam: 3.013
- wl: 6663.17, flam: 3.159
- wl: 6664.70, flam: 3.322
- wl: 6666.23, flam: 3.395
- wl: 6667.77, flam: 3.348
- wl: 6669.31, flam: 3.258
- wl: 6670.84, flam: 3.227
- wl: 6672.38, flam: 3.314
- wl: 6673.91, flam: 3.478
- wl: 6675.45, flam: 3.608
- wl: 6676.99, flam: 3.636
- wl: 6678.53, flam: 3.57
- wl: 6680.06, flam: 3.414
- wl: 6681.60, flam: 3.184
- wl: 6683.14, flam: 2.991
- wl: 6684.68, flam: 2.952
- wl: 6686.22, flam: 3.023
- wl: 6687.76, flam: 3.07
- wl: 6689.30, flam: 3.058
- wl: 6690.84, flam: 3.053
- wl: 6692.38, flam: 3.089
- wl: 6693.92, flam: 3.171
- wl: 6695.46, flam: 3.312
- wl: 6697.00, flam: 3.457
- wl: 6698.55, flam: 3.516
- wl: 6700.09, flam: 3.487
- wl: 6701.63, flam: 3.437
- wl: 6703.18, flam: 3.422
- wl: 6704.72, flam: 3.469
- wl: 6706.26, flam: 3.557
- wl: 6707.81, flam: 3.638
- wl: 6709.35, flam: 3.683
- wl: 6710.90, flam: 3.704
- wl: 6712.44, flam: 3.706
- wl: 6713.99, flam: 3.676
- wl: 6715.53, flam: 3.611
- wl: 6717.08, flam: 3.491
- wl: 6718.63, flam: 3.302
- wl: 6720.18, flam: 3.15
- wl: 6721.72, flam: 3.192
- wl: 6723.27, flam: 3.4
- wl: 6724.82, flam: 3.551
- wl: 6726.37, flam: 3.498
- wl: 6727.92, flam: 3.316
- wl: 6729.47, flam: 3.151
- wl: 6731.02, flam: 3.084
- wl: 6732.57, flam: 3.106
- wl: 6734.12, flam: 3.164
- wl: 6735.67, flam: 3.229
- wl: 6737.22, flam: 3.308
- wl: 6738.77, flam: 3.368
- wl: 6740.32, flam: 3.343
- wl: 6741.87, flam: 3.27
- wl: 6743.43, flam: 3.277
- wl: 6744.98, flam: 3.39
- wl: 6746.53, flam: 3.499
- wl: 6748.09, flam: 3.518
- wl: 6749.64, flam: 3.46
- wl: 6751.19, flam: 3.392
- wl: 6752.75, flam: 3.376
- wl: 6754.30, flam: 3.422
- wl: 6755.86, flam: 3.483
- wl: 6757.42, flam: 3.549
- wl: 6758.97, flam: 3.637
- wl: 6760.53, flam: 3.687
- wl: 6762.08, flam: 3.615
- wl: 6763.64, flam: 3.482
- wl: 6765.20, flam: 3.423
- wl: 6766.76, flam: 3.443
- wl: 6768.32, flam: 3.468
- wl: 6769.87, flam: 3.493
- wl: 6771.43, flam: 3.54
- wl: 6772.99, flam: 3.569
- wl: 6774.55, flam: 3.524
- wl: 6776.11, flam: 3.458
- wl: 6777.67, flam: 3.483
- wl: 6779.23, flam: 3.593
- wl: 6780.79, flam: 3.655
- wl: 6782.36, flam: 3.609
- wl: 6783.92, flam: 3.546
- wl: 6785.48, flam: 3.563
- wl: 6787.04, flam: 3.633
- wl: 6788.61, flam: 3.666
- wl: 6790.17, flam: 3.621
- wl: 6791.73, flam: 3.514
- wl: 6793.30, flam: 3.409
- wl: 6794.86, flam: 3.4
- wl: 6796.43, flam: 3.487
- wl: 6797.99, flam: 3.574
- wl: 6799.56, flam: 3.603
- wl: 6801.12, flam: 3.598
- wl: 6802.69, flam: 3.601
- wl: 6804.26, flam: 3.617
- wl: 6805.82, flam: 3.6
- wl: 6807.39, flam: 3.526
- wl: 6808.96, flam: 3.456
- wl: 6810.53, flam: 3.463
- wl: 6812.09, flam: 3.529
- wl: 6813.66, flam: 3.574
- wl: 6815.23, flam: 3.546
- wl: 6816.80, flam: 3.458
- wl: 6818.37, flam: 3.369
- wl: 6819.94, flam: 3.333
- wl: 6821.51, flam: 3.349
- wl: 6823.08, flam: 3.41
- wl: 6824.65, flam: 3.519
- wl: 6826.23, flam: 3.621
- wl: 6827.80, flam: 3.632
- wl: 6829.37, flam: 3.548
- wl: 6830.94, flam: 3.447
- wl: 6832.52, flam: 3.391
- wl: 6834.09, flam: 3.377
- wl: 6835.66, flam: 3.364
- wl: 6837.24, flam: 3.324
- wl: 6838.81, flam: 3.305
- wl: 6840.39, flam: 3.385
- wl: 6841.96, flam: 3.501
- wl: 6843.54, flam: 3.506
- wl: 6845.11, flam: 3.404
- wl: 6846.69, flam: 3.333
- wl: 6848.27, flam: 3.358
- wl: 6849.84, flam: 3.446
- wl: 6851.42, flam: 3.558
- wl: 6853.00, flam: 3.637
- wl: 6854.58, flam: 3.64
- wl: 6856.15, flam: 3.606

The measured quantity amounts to 3.42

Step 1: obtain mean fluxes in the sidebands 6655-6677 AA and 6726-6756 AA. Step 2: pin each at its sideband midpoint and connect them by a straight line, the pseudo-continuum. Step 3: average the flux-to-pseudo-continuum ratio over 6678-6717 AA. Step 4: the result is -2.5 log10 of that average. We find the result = -0.03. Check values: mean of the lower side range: 3.27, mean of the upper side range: 3.33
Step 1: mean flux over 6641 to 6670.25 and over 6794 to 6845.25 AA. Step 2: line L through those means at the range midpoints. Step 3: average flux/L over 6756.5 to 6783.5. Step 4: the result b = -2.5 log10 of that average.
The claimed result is -0.03 mag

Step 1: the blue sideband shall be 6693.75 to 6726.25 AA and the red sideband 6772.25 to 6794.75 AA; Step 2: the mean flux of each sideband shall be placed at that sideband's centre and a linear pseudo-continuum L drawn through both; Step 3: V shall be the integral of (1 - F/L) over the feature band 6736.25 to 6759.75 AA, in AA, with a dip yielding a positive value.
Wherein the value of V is 0.7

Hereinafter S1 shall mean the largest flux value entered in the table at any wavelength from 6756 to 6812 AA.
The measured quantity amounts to 3.687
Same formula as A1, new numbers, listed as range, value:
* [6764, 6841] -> 3.5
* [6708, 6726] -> 3.5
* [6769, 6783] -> 3.55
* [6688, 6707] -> 3.33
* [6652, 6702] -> 3.26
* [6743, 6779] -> 3.49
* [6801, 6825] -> 3.49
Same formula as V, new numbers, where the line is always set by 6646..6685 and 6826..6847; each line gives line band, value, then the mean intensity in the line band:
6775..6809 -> -1.5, 3.56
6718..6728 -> 0.0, 3.35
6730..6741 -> 0.5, 3.23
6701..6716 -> -1.1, 3.59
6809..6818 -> -0.2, 3.5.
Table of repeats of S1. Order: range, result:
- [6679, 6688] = 3.414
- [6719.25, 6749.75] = 3.551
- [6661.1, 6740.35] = 3.706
